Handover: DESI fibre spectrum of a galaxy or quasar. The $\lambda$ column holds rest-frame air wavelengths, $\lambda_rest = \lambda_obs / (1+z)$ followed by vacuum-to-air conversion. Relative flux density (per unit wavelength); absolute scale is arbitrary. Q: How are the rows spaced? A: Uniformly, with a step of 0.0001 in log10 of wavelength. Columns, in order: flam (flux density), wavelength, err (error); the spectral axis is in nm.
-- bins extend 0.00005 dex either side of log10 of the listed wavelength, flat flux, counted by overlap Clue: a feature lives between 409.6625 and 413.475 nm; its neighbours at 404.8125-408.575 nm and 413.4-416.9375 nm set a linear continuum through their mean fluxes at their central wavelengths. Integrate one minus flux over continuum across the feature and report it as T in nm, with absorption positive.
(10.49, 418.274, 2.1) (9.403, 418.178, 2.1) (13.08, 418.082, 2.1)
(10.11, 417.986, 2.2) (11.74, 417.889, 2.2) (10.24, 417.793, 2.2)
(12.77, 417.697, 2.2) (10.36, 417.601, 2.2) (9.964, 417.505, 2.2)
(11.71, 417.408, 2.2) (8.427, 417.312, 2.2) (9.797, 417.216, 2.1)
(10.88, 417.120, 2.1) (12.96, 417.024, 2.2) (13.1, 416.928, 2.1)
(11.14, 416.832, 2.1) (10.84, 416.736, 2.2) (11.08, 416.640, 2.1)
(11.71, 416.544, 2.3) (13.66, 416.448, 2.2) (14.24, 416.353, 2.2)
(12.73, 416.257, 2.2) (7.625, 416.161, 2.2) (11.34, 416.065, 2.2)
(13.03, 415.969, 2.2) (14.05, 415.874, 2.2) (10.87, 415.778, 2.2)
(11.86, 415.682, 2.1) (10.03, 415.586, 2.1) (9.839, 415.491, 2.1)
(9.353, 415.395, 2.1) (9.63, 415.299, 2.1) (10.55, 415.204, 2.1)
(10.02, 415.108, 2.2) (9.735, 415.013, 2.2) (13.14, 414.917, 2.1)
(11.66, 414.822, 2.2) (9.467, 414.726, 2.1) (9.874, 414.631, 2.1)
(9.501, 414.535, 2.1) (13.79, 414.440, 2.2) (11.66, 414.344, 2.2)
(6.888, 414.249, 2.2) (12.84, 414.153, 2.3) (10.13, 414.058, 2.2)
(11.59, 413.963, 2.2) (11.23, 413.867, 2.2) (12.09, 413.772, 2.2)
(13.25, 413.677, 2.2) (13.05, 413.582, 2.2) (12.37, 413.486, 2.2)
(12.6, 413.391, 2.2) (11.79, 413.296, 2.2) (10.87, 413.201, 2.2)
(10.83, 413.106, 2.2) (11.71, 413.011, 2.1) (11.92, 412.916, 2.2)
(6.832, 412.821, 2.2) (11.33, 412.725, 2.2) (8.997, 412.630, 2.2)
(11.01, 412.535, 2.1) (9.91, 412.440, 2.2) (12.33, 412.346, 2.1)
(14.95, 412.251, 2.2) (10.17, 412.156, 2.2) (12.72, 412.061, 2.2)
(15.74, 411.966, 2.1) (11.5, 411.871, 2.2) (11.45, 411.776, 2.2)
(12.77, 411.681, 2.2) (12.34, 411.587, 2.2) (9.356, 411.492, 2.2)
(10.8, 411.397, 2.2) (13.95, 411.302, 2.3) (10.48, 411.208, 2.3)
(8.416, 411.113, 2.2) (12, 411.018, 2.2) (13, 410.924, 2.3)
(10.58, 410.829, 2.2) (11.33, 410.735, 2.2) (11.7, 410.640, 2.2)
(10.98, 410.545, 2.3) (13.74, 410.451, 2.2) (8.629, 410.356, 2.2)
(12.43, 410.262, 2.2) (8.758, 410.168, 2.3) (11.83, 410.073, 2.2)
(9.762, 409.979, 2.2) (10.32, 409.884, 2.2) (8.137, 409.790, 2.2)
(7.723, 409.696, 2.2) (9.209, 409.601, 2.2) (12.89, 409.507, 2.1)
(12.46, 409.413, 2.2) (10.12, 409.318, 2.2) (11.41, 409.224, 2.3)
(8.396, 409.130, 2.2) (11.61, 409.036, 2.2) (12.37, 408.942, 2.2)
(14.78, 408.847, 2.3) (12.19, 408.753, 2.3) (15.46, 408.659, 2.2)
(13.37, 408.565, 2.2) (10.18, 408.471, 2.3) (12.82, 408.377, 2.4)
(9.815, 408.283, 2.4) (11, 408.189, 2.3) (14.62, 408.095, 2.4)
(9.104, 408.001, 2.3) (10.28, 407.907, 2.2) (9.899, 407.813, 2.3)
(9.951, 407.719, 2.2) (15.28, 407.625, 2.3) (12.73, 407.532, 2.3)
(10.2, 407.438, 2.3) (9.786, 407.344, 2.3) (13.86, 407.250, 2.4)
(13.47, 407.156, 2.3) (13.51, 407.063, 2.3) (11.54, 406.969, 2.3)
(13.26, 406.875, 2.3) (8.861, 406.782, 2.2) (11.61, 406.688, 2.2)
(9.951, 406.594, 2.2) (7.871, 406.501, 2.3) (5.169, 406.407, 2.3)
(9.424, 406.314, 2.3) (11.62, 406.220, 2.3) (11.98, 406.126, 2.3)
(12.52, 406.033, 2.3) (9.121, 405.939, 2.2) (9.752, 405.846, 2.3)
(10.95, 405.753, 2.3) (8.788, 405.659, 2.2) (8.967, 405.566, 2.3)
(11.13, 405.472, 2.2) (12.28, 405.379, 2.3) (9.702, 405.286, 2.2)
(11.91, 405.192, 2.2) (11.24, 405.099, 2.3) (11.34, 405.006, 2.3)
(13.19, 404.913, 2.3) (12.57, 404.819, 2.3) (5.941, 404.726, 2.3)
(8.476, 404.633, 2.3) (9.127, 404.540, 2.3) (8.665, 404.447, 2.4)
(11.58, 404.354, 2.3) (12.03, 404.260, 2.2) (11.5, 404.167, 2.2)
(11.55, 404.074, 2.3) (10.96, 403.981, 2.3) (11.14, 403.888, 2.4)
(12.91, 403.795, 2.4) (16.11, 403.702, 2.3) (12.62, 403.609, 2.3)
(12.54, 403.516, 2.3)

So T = 0.01 nm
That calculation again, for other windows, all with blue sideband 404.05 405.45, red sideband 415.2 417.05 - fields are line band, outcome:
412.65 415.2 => 0.049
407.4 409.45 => -0.141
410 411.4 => -0.012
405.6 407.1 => 0.070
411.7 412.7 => -0.059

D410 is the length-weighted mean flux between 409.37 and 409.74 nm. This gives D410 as 10.6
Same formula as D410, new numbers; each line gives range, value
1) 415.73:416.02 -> 12.6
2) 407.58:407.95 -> 11.3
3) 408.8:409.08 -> 12.9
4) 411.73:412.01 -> 12.9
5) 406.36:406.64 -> 7.68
